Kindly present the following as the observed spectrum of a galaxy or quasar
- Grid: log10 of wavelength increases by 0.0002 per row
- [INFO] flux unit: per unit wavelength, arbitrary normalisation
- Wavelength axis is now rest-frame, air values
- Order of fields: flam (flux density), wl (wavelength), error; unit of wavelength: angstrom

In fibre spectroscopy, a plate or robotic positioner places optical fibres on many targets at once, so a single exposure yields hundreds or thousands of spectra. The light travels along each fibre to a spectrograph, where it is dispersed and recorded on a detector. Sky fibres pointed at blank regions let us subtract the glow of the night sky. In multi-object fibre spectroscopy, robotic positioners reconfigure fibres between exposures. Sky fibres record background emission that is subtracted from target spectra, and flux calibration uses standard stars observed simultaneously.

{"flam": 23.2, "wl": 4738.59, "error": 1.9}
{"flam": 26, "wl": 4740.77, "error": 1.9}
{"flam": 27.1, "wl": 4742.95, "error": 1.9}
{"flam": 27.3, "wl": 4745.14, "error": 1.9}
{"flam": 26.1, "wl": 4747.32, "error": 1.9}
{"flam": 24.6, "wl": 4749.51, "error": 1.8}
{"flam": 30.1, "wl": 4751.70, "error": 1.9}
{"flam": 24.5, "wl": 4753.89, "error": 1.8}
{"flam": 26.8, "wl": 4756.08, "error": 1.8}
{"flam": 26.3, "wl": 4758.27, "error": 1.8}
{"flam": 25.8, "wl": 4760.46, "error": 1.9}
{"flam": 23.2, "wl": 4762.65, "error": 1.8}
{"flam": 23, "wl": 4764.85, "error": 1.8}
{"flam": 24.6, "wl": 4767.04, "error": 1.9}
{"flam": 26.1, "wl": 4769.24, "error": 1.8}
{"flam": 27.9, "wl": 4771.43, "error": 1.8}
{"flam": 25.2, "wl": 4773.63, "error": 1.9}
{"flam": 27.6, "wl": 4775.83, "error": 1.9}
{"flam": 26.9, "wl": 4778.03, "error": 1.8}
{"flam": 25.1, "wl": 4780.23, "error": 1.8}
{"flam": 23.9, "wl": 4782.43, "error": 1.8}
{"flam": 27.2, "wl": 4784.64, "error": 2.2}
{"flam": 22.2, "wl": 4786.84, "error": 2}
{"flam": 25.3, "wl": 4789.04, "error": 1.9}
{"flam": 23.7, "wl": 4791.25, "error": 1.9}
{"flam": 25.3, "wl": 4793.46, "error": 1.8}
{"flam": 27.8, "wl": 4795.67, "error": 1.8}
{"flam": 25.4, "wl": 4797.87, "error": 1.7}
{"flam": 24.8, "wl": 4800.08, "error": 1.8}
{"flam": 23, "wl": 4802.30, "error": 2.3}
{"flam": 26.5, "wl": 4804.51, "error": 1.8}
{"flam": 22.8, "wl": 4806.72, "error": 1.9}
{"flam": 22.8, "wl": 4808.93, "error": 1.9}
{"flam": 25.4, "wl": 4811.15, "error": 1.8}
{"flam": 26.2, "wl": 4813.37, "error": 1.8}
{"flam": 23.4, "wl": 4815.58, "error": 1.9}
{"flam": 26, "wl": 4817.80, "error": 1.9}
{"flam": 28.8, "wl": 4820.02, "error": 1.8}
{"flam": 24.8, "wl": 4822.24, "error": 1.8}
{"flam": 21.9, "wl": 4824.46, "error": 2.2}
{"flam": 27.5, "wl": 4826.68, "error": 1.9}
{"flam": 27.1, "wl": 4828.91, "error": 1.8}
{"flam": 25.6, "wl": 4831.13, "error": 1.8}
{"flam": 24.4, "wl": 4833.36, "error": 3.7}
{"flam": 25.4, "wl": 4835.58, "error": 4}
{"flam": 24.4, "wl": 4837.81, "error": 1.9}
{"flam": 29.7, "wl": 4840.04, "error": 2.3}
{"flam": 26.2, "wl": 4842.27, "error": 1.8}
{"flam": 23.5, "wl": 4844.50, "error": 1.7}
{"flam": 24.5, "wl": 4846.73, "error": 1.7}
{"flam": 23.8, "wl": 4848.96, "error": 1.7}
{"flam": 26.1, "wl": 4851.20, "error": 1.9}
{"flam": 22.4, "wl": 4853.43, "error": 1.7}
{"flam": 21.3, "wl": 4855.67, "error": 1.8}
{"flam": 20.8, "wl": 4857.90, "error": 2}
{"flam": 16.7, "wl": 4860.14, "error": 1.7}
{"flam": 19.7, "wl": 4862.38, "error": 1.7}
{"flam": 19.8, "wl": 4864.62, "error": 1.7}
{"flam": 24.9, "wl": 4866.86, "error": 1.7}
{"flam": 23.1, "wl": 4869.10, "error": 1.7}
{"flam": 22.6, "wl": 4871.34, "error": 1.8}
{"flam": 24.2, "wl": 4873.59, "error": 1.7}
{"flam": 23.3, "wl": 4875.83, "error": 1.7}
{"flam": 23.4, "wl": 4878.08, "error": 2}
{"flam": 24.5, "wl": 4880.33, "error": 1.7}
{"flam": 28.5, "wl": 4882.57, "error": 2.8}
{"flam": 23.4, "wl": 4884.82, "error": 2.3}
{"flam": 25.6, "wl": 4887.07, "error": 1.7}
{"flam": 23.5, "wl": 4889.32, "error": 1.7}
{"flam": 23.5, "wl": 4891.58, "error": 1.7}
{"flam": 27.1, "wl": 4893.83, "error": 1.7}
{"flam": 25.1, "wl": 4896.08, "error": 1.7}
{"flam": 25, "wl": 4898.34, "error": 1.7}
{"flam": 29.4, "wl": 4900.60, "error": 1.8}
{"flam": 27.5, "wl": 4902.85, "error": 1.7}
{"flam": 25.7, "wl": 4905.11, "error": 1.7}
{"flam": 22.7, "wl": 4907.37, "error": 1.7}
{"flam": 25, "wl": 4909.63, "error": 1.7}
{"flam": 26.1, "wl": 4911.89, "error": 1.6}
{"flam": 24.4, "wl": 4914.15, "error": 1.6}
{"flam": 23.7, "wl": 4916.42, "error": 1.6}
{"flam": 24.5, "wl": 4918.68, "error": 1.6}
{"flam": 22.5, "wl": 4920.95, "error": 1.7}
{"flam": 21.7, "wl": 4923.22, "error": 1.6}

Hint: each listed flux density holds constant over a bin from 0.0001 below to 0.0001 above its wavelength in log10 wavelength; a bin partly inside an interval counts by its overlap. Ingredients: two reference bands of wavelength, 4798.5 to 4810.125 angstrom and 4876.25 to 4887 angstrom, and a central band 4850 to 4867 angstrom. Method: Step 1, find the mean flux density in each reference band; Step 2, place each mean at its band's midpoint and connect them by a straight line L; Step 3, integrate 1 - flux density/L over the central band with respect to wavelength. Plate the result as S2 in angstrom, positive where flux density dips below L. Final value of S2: 2.3 angstrom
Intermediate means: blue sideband 24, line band 21.3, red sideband 24.9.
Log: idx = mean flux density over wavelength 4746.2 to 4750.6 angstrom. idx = 25.4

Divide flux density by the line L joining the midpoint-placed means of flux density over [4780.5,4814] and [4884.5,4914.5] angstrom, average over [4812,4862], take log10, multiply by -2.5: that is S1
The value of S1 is 0.02 mag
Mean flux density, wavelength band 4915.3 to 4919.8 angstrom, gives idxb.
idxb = 24.1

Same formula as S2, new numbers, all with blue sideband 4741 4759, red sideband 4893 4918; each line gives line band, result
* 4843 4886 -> 4.7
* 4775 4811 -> 1.8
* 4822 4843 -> 0.3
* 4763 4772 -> 0.5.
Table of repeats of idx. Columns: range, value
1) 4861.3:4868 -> 21.5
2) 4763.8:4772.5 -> 25.4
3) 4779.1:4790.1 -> 24.8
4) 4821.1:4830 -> 25.3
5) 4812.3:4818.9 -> 25.2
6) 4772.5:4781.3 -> 26.2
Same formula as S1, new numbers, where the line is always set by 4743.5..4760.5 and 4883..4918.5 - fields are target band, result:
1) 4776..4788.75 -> 0.041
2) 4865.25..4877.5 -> 0.090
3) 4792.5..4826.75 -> 0.039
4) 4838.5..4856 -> 0.037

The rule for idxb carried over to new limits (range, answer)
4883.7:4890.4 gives 24.2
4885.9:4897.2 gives 25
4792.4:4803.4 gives 25.3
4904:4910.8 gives 24.5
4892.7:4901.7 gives 26.6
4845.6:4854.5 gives 24.2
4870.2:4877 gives 23.4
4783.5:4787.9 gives 24.7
